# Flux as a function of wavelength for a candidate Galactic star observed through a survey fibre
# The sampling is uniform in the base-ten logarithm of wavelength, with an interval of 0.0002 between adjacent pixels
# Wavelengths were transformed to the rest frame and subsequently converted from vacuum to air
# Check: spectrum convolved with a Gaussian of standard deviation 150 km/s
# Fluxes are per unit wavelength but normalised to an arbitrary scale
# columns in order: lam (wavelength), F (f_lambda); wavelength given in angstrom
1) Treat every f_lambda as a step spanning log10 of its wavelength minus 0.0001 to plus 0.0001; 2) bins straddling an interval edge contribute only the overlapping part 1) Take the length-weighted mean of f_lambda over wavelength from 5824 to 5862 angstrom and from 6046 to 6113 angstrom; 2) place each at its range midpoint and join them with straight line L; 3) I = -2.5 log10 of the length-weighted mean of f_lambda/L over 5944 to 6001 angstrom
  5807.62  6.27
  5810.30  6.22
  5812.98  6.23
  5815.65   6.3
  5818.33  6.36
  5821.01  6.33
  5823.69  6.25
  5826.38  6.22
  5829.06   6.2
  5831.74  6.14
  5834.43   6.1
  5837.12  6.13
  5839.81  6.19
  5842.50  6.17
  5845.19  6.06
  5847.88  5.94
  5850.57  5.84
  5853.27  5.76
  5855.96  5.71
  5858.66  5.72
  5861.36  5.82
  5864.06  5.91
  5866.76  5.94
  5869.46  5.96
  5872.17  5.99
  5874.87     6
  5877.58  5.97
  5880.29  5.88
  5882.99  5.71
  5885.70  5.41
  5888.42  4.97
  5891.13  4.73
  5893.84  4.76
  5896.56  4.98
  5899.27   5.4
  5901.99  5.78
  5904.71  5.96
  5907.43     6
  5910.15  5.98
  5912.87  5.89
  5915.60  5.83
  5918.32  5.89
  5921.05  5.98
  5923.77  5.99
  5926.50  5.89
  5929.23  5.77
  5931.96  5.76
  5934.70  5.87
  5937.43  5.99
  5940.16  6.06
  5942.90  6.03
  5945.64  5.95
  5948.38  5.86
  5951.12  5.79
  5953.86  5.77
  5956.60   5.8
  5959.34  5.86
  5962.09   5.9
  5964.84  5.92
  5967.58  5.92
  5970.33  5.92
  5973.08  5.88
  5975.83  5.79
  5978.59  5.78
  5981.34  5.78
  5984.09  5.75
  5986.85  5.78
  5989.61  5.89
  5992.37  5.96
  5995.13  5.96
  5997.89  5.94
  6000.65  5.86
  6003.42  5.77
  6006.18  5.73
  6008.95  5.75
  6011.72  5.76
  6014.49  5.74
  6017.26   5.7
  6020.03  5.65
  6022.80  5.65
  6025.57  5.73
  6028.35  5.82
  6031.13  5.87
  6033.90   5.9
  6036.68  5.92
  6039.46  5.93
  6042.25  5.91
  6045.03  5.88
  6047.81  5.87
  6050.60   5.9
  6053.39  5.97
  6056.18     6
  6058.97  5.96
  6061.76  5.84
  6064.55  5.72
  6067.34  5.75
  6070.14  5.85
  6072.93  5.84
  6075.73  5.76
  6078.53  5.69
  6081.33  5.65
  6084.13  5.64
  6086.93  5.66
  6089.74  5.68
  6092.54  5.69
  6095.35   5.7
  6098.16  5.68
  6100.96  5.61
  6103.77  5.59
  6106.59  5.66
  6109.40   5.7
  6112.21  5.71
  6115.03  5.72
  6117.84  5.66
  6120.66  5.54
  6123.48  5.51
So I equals 0.00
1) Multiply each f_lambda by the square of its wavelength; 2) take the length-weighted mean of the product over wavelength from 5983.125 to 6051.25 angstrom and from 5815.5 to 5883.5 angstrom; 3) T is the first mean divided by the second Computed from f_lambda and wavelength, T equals 1.02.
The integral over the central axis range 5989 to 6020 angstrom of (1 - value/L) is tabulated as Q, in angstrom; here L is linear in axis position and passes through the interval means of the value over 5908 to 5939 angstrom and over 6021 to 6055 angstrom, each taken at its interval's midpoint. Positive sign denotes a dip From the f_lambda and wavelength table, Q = 0.3 angstrom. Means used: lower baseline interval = 5.9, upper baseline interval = 5.86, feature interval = 5.81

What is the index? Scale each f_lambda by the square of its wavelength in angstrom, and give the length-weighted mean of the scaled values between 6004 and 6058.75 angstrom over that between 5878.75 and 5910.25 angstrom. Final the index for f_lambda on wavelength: 1.1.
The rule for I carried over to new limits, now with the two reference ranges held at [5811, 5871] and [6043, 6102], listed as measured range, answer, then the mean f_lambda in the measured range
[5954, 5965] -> 0.01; 5.85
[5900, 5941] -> 0.01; 5.9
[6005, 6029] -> 0.02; 5.72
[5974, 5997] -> 0.01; 5.84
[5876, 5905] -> 0.11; 5.4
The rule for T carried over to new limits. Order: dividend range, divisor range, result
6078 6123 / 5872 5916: 1.08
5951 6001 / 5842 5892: 1.05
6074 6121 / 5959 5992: 1.01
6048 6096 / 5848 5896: 1.10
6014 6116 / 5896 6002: 1.02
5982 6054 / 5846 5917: 1.07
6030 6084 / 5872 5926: 1.09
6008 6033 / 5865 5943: 1.04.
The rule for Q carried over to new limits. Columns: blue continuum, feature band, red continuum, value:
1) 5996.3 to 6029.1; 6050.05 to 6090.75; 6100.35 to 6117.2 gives -0.63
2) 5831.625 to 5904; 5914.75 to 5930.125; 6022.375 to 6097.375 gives -0.38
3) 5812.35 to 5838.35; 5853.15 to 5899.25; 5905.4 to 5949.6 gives 3.69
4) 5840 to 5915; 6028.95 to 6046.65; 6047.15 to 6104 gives -0.43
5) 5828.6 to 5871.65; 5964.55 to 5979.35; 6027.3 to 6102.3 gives 0.02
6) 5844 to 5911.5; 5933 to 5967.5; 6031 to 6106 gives -1.04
